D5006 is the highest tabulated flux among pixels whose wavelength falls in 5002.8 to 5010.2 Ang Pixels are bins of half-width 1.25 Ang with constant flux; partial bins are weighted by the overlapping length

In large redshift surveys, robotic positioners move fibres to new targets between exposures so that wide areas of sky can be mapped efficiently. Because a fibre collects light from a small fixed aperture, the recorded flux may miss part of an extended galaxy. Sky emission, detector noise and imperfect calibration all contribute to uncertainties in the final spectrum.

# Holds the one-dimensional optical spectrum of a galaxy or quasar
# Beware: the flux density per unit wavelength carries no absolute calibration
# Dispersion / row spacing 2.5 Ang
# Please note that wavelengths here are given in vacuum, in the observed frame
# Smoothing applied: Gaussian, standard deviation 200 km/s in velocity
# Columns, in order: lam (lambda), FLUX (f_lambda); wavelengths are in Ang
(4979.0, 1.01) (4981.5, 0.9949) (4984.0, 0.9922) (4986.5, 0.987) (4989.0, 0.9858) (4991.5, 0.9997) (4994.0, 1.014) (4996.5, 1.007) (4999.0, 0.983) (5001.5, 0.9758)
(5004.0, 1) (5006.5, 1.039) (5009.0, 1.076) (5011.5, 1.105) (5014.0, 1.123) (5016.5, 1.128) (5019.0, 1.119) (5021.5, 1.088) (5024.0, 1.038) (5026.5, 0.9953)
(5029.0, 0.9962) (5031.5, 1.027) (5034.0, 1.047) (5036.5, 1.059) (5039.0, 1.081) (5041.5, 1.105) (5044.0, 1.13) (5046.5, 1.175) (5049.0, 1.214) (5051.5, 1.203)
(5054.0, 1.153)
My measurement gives 1.076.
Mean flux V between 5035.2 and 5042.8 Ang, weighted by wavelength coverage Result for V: 1.08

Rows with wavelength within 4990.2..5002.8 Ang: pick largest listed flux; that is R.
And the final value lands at 1.014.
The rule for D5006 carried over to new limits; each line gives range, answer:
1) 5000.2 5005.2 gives 1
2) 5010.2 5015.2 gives 1.123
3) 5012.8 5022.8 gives 1.128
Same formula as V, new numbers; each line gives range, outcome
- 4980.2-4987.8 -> 0.991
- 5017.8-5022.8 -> 1.1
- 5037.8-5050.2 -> 1.14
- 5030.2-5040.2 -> 1.05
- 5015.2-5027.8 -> 1.07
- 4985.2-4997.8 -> 0.999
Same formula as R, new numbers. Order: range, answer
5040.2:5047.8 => 1.175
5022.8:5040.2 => 1.081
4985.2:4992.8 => 0.9997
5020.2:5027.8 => 1.088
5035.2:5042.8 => 1.105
